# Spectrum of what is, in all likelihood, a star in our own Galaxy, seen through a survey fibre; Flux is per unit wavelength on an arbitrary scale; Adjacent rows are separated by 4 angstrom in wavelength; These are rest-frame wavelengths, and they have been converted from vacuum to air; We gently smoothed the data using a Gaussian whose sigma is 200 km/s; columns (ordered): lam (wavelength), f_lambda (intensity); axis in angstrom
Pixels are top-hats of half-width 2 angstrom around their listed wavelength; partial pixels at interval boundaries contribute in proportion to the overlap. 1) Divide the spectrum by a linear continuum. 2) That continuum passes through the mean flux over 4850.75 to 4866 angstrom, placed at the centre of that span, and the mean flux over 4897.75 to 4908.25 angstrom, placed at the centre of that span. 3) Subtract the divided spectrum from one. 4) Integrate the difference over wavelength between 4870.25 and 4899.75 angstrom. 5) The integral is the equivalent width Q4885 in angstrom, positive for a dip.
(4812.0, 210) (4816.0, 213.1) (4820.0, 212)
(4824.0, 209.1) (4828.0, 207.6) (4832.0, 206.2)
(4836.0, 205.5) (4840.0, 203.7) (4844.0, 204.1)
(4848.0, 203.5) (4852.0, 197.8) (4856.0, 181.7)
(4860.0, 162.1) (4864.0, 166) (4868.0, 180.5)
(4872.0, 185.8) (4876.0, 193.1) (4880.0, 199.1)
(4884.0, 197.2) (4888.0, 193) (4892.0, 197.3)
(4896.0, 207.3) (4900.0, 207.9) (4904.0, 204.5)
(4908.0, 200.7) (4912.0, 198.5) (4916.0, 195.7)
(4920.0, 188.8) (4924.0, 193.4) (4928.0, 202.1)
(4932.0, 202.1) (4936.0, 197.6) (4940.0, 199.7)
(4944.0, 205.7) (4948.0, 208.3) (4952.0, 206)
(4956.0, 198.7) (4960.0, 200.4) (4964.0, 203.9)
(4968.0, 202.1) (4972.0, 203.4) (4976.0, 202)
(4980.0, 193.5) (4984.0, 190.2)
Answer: -0.5 angstrom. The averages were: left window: 176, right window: 205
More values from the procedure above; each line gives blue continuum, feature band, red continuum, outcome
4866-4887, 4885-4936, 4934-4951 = -0.5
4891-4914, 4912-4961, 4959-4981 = 0.5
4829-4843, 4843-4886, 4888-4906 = 3.4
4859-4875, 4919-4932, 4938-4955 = 0.0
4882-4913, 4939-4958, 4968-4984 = -0.4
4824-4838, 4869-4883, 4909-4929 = 0.6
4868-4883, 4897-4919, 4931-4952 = -0.5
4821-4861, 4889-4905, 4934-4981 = -0.2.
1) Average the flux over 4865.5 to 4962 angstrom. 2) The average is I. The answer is 198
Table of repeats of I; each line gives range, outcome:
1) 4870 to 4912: 199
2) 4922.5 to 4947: 201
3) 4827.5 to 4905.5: 195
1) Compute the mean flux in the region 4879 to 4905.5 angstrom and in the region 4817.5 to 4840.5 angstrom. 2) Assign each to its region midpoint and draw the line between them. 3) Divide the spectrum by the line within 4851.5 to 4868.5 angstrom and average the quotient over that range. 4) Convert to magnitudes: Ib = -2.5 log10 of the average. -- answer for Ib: 0.165 mag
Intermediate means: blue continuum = 208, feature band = 176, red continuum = 201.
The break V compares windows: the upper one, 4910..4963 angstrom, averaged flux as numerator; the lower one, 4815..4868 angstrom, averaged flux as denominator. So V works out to 1.01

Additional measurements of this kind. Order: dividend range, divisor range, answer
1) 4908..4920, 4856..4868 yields 1.16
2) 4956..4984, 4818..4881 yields 1.03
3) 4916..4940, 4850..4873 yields 1.10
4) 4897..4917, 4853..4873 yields 1.15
